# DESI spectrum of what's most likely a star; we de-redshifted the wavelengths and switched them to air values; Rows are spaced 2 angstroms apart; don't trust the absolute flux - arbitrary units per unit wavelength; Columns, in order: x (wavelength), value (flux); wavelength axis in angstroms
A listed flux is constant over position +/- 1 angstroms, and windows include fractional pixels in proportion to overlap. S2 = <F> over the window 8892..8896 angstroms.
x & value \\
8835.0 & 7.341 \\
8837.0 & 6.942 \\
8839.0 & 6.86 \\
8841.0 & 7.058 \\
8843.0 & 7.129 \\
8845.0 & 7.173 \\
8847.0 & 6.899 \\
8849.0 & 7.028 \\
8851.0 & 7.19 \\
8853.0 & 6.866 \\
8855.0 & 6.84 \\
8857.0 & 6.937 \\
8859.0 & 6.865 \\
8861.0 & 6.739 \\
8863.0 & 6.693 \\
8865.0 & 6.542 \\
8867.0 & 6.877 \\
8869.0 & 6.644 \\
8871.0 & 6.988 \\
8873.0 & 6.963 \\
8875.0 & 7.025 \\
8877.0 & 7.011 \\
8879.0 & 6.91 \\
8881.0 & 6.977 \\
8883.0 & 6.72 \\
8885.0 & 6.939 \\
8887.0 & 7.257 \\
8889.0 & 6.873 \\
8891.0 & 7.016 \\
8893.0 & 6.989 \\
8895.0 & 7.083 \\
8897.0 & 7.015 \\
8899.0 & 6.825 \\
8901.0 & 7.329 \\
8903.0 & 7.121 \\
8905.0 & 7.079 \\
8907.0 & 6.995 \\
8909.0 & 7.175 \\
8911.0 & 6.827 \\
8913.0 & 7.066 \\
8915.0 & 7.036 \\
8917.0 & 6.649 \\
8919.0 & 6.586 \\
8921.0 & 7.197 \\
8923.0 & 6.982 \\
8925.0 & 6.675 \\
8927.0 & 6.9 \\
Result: 7.04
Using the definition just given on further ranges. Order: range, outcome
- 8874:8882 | 6.98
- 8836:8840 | 6.9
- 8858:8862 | 6.8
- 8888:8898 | 7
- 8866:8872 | 6.84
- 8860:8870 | 6.7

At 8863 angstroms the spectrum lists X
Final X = 6.693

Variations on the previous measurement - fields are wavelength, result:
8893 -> 6.989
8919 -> 6.586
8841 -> 7.058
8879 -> 6.91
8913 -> 7.066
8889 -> 6.873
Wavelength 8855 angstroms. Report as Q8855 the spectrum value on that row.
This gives 6.84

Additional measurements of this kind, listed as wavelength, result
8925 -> 6.675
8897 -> 7.015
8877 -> 7.011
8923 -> 6.982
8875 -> 7.025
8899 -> 6.825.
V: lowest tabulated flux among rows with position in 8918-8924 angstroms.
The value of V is 6.586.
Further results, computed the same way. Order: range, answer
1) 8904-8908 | 6.995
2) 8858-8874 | 6.542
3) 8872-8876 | 6.963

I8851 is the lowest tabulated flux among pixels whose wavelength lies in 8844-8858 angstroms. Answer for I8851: 6.84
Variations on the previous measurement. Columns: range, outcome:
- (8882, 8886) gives 6.72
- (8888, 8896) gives 6.873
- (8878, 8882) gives 6.91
